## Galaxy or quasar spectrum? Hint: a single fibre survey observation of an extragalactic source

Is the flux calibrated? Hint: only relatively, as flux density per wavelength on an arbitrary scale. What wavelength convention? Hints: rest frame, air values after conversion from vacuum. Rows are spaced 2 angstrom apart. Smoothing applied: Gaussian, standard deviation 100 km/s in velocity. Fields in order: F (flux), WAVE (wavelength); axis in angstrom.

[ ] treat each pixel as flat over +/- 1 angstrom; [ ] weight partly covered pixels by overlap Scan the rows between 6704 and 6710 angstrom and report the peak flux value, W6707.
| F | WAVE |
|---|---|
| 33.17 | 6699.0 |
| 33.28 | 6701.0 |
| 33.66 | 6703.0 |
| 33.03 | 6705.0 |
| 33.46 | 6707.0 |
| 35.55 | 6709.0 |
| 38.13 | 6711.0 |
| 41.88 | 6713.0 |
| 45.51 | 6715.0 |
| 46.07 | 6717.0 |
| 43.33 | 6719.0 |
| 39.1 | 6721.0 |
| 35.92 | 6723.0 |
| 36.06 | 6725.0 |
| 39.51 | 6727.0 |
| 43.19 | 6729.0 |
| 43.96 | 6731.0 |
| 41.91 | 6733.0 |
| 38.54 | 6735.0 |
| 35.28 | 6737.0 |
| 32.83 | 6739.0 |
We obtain 35.55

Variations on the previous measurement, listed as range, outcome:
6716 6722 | 46.07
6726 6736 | 43.96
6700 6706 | 33.66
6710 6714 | 41.88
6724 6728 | 39.51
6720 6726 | 39.1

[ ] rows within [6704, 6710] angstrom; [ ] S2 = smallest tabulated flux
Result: 33.03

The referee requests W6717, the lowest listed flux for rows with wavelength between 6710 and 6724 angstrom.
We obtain 35.92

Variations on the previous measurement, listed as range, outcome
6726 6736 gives 38.54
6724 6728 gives 36.06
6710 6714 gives 38.13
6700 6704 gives 33.28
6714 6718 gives 45.51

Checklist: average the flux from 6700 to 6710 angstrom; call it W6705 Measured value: 33.8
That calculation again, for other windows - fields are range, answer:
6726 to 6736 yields 41.4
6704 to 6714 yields 36.4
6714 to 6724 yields 42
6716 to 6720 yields 44.7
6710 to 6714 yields 40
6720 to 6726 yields 37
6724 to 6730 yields 39.6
